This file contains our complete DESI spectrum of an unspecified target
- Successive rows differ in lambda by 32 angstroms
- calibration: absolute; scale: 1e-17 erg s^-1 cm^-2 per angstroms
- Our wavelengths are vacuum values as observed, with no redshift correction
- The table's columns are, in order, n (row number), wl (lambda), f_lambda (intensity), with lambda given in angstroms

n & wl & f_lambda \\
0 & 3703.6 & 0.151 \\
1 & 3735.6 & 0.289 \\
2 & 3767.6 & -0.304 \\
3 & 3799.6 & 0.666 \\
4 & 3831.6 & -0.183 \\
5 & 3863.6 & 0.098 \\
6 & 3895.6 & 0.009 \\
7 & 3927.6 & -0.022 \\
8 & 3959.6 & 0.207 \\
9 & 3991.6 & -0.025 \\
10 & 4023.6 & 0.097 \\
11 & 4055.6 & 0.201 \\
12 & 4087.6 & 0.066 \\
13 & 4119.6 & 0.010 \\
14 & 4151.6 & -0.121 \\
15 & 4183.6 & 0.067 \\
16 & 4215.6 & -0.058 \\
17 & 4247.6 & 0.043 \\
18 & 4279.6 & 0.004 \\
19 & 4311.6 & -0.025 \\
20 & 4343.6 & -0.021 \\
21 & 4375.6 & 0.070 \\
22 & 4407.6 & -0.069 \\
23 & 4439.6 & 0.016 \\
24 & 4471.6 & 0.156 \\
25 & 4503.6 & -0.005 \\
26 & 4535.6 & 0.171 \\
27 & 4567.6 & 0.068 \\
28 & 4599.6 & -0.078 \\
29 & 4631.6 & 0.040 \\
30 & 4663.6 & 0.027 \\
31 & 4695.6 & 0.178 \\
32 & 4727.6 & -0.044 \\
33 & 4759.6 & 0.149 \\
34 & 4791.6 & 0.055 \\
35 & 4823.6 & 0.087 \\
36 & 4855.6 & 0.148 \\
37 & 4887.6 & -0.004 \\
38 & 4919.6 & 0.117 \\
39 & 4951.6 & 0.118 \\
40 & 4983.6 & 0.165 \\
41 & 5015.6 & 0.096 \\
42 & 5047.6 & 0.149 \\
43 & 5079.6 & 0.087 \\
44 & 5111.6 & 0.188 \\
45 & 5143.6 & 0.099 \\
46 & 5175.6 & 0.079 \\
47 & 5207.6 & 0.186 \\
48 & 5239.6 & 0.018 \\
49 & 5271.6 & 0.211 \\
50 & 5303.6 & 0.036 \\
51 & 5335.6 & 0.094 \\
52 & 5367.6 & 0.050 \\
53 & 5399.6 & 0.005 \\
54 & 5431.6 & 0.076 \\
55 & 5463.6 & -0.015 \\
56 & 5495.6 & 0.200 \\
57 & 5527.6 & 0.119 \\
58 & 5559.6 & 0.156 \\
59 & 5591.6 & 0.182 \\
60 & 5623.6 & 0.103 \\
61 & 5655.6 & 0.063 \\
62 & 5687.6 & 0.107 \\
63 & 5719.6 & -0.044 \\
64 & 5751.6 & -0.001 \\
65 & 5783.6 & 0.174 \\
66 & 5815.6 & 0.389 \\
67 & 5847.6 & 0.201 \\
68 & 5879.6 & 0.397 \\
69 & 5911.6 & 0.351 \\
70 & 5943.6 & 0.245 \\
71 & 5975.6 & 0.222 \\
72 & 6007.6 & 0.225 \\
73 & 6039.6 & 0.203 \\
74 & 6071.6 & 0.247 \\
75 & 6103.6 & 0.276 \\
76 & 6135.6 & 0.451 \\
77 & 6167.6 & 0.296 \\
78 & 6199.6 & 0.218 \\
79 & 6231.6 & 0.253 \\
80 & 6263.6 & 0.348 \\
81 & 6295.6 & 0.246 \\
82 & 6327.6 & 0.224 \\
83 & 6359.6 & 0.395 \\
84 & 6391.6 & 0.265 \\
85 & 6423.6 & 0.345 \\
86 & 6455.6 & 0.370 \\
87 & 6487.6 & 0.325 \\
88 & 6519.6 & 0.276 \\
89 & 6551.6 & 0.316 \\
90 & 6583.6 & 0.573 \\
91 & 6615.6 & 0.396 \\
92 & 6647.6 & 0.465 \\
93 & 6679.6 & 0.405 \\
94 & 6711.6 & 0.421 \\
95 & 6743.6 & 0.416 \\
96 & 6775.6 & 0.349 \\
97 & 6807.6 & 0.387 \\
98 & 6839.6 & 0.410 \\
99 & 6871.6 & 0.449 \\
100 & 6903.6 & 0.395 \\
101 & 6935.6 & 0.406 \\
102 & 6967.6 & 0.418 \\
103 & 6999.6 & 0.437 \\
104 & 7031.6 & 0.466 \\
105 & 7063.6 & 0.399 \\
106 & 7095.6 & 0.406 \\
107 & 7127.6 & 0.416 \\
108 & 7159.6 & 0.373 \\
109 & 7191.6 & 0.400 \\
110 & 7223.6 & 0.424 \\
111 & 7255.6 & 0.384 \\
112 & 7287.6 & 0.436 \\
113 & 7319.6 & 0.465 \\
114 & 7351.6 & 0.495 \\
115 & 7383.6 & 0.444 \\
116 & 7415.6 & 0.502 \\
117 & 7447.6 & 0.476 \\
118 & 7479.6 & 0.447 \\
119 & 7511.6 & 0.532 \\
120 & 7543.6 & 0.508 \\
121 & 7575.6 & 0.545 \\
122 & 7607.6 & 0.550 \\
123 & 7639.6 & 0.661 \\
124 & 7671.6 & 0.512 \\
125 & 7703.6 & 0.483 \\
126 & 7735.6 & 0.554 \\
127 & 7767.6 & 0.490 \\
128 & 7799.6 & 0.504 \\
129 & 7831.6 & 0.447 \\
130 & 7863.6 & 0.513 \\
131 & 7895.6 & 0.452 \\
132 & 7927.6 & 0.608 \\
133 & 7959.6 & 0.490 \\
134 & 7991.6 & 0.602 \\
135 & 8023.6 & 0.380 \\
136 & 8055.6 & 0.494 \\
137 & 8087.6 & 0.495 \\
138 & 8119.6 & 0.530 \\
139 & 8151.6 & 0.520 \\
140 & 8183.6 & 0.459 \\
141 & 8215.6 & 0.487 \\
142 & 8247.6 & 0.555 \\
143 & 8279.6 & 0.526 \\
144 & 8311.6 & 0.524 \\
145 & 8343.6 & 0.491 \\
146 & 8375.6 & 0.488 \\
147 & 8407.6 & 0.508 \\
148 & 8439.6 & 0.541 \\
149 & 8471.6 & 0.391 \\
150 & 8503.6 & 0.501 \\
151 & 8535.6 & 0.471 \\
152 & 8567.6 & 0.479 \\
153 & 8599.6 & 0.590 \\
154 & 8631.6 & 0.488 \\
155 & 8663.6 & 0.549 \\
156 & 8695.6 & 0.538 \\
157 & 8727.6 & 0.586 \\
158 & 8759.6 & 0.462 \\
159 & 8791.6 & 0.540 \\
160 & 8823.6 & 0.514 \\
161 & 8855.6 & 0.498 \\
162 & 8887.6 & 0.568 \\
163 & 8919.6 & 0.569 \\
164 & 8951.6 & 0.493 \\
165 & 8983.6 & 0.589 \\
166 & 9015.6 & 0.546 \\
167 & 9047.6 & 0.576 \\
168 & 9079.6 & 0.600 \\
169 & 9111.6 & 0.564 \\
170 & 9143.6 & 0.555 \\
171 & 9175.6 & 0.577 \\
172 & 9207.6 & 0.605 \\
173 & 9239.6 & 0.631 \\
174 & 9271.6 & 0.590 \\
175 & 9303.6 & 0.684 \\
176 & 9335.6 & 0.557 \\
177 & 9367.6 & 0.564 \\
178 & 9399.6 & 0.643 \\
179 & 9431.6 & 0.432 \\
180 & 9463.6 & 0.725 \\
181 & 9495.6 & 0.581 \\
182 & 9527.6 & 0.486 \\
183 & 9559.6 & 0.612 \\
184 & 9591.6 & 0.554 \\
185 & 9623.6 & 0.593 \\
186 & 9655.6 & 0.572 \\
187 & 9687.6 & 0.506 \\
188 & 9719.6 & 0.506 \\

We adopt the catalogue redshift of 0.645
